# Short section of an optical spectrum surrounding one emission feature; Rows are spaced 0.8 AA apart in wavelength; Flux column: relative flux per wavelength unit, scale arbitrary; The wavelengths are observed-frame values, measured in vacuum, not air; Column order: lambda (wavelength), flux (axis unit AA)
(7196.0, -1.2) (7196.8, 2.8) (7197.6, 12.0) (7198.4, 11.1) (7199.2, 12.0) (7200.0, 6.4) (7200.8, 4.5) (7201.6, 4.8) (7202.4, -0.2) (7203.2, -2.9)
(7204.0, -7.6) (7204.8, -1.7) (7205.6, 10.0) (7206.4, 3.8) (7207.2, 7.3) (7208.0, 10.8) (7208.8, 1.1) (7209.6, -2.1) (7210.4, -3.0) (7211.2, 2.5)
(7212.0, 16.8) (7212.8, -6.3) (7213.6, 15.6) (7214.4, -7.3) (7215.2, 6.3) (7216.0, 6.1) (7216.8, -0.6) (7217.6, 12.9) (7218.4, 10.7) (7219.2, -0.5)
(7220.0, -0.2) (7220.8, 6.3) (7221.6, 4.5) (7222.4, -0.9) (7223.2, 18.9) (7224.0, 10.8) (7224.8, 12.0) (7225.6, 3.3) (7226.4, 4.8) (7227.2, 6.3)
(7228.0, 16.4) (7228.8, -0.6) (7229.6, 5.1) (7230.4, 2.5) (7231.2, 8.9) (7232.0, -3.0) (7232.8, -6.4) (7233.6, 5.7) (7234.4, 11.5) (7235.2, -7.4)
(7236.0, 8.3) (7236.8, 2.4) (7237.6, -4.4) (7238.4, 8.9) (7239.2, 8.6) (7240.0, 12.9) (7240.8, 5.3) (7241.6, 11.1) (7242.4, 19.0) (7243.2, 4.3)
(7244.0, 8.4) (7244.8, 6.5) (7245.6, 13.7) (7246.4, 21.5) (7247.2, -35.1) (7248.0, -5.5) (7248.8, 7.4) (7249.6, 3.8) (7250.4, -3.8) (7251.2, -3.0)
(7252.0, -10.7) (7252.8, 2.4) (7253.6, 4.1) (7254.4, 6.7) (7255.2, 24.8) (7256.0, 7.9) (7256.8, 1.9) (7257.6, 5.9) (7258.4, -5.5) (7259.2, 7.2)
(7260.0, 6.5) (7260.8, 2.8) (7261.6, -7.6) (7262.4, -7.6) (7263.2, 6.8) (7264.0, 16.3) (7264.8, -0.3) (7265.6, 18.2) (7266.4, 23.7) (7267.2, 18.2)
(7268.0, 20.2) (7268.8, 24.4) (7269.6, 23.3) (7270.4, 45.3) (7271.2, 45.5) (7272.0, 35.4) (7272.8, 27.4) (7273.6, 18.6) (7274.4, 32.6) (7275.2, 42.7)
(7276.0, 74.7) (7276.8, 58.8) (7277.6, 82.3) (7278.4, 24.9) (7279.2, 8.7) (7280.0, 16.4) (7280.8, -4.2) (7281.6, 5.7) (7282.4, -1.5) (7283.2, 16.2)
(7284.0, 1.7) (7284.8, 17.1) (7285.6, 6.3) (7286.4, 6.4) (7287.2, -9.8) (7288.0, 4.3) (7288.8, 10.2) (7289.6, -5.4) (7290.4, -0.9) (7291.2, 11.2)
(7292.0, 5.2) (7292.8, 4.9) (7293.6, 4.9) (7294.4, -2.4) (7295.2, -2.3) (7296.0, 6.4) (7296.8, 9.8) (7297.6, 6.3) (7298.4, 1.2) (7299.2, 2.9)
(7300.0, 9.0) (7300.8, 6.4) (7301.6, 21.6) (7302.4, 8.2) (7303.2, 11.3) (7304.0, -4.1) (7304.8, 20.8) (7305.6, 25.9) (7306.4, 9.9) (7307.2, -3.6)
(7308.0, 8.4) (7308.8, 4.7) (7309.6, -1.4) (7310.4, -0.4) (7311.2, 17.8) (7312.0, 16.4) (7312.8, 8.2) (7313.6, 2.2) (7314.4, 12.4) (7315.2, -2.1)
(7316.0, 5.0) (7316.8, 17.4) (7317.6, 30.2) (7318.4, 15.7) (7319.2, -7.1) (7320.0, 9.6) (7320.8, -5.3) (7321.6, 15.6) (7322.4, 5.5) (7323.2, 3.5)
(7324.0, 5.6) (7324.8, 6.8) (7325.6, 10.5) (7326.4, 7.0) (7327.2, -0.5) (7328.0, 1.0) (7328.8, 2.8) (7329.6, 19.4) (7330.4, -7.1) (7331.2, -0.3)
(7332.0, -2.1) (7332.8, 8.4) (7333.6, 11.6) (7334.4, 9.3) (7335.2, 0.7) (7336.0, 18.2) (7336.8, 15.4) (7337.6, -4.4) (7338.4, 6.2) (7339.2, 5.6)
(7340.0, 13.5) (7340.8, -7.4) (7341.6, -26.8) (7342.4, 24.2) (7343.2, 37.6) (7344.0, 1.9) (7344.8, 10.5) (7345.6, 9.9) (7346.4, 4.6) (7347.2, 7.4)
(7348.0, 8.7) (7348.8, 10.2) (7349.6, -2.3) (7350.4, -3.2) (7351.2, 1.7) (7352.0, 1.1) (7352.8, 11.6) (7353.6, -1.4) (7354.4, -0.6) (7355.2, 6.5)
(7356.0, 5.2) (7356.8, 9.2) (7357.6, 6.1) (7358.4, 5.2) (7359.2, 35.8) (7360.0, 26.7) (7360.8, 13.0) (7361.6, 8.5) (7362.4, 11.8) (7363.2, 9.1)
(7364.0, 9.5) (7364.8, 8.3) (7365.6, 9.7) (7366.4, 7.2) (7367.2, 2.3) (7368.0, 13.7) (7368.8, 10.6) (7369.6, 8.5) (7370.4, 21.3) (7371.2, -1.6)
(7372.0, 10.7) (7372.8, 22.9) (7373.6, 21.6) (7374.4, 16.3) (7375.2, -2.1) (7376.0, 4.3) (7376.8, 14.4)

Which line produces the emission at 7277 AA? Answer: [O II] 3727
